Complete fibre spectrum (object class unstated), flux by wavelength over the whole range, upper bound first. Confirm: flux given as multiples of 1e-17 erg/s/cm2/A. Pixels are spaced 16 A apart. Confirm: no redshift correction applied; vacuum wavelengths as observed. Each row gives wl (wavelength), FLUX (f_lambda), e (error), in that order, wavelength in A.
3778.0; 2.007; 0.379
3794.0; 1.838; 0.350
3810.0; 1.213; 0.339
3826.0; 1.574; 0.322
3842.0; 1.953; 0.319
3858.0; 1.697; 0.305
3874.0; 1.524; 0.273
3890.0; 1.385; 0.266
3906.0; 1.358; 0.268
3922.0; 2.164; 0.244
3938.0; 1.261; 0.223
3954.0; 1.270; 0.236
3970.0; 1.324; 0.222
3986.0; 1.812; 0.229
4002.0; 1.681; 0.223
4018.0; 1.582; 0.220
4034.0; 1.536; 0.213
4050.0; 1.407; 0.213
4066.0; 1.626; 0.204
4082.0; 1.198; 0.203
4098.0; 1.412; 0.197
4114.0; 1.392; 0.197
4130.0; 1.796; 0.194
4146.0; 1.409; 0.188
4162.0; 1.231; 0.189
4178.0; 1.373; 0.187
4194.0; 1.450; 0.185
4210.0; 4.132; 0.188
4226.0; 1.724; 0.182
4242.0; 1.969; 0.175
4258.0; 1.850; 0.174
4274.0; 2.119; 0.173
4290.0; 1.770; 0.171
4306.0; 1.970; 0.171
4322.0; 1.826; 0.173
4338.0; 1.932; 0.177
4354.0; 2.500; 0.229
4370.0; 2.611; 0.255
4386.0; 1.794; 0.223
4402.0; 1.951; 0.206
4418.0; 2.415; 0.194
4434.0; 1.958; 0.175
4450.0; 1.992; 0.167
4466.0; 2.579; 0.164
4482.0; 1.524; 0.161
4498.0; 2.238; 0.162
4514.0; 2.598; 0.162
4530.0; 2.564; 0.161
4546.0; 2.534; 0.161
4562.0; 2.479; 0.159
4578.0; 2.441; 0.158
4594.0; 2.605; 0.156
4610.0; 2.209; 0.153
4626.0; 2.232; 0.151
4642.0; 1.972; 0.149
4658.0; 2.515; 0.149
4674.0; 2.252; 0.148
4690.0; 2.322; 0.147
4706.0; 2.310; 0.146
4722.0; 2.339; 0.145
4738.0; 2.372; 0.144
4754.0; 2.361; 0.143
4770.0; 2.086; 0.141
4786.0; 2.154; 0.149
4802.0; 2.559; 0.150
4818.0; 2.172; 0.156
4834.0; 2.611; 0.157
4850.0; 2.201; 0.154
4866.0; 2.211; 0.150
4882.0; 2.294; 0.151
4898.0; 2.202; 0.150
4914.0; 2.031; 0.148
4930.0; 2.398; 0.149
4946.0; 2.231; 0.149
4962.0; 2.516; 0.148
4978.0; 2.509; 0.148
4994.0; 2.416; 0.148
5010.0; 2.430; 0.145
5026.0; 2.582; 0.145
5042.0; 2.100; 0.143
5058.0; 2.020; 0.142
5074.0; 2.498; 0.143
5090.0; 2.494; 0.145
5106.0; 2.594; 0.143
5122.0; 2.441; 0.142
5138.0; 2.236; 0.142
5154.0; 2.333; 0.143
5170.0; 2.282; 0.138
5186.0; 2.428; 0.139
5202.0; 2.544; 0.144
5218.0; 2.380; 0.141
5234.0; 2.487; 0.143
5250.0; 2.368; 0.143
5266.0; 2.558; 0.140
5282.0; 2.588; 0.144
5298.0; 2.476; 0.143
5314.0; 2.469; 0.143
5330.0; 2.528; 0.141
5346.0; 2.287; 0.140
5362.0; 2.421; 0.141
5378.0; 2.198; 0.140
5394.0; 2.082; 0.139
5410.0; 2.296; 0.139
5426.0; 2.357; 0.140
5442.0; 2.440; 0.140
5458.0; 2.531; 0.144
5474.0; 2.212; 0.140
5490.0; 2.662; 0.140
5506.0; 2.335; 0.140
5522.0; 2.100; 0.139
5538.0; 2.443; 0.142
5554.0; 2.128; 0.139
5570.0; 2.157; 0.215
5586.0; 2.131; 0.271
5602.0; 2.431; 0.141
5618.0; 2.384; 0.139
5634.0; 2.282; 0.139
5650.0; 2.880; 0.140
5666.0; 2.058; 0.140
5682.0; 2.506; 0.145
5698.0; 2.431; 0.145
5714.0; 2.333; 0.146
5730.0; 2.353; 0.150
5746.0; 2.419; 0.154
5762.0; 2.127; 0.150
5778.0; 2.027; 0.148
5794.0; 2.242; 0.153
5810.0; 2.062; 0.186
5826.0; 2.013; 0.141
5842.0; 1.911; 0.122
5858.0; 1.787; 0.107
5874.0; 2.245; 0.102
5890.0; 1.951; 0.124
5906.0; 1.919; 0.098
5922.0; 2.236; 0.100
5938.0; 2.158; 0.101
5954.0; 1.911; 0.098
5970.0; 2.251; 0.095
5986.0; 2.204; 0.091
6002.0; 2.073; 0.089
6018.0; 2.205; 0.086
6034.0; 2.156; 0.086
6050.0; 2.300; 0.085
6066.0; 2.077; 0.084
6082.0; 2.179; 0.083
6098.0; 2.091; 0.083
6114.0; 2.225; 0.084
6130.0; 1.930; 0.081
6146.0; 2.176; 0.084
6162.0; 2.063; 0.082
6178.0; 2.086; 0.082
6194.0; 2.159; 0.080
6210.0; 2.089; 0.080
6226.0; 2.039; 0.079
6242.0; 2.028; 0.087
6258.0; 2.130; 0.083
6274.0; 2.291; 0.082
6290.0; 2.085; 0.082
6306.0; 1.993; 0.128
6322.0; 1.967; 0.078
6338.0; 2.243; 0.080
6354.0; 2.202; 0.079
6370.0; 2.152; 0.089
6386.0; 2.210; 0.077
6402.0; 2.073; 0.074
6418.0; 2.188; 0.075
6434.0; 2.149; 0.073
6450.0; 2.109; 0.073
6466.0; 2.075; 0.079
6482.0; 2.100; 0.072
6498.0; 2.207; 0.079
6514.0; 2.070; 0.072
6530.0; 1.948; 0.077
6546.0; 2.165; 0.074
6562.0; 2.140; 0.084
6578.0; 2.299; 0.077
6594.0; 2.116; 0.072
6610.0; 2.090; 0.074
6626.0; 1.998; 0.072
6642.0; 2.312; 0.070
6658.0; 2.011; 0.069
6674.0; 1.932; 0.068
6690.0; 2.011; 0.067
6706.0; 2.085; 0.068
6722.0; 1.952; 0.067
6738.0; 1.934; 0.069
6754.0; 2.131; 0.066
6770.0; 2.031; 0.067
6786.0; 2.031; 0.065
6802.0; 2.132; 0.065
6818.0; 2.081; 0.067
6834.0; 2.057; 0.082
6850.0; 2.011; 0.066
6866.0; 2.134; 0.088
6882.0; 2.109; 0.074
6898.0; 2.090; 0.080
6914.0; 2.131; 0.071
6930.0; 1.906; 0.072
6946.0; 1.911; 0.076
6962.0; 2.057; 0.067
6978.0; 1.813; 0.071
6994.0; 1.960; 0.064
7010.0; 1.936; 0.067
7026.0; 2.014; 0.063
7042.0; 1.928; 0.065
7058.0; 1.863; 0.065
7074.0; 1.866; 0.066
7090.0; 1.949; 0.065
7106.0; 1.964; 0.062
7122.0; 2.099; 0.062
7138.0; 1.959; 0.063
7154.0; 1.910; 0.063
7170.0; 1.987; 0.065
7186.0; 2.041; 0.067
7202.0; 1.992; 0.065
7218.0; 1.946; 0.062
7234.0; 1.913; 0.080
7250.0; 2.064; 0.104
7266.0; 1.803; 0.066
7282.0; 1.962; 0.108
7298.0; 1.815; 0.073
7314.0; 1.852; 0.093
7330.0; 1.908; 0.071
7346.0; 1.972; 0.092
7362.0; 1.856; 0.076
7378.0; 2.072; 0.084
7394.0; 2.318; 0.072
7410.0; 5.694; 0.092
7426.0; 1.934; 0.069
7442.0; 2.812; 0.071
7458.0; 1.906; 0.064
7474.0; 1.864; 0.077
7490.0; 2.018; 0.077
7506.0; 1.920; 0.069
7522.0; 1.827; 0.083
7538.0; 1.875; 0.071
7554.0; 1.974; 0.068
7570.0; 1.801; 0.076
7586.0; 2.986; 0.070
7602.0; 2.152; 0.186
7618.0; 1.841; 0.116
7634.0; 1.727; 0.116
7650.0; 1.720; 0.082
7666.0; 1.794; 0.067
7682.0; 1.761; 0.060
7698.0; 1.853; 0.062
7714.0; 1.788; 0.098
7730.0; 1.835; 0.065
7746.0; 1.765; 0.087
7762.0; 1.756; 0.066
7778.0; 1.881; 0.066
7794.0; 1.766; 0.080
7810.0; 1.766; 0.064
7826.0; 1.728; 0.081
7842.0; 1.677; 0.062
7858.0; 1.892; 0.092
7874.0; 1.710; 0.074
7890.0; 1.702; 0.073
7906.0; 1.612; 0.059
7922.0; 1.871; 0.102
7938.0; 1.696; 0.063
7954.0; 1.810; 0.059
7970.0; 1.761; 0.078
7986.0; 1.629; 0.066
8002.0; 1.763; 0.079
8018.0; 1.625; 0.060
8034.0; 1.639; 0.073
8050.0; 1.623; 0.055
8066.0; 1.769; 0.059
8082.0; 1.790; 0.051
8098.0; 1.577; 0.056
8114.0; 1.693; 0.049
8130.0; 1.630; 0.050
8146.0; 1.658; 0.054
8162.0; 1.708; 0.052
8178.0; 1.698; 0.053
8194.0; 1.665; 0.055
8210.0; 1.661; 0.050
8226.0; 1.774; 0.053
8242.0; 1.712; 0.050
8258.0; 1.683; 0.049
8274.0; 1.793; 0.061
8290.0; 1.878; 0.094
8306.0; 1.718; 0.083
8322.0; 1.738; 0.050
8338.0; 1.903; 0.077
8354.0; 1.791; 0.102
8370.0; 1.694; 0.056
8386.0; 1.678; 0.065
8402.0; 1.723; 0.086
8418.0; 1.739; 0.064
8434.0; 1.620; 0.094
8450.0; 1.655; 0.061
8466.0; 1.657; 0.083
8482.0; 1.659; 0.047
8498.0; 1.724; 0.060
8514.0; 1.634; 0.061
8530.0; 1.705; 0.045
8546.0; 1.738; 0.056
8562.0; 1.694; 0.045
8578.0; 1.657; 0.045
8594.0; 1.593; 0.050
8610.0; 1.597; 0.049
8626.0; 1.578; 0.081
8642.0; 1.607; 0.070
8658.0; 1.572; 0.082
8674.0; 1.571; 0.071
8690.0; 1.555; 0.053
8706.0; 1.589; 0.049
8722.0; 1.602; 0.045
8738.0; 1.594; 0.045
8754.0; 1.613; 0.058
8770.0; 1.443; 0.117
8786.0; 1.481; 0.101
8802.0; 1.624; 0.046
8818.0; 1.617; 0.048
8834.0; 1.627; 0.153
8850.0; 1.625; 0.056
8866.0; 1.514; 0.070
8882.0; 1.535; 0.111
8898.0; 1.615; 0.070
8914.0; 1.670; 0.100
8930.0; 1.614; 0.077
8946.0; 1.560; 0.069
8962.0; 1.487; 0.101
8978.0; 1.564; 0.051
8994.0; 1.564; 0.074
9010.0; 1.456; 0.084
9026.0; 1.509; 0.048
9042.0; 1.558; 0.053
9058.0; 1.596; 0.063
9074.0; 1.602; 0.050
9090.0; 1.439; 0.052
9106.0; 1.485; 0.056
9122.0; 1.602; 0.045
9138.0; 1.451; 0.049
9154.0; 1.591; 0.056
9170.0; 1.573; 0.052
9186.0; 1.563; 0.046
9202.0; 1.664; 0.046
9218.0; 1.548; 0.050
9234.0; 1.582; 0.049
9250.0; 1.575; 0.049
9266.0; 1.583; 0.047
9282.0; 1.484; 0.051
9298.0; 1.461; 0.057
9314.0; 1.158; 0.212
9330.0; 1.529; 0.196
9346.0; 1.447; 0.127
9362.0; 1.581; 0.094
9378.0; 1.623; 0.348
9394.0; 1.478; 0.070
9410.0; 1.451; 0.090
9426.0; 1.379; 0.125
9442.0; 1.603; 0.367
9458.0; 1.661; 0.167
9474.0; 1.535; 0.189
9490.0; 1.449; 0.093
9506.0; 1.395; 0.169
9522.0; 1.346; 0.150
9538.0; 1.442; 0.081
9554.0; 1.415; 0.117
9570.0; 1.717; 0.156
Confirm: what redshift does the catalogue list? 0.13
